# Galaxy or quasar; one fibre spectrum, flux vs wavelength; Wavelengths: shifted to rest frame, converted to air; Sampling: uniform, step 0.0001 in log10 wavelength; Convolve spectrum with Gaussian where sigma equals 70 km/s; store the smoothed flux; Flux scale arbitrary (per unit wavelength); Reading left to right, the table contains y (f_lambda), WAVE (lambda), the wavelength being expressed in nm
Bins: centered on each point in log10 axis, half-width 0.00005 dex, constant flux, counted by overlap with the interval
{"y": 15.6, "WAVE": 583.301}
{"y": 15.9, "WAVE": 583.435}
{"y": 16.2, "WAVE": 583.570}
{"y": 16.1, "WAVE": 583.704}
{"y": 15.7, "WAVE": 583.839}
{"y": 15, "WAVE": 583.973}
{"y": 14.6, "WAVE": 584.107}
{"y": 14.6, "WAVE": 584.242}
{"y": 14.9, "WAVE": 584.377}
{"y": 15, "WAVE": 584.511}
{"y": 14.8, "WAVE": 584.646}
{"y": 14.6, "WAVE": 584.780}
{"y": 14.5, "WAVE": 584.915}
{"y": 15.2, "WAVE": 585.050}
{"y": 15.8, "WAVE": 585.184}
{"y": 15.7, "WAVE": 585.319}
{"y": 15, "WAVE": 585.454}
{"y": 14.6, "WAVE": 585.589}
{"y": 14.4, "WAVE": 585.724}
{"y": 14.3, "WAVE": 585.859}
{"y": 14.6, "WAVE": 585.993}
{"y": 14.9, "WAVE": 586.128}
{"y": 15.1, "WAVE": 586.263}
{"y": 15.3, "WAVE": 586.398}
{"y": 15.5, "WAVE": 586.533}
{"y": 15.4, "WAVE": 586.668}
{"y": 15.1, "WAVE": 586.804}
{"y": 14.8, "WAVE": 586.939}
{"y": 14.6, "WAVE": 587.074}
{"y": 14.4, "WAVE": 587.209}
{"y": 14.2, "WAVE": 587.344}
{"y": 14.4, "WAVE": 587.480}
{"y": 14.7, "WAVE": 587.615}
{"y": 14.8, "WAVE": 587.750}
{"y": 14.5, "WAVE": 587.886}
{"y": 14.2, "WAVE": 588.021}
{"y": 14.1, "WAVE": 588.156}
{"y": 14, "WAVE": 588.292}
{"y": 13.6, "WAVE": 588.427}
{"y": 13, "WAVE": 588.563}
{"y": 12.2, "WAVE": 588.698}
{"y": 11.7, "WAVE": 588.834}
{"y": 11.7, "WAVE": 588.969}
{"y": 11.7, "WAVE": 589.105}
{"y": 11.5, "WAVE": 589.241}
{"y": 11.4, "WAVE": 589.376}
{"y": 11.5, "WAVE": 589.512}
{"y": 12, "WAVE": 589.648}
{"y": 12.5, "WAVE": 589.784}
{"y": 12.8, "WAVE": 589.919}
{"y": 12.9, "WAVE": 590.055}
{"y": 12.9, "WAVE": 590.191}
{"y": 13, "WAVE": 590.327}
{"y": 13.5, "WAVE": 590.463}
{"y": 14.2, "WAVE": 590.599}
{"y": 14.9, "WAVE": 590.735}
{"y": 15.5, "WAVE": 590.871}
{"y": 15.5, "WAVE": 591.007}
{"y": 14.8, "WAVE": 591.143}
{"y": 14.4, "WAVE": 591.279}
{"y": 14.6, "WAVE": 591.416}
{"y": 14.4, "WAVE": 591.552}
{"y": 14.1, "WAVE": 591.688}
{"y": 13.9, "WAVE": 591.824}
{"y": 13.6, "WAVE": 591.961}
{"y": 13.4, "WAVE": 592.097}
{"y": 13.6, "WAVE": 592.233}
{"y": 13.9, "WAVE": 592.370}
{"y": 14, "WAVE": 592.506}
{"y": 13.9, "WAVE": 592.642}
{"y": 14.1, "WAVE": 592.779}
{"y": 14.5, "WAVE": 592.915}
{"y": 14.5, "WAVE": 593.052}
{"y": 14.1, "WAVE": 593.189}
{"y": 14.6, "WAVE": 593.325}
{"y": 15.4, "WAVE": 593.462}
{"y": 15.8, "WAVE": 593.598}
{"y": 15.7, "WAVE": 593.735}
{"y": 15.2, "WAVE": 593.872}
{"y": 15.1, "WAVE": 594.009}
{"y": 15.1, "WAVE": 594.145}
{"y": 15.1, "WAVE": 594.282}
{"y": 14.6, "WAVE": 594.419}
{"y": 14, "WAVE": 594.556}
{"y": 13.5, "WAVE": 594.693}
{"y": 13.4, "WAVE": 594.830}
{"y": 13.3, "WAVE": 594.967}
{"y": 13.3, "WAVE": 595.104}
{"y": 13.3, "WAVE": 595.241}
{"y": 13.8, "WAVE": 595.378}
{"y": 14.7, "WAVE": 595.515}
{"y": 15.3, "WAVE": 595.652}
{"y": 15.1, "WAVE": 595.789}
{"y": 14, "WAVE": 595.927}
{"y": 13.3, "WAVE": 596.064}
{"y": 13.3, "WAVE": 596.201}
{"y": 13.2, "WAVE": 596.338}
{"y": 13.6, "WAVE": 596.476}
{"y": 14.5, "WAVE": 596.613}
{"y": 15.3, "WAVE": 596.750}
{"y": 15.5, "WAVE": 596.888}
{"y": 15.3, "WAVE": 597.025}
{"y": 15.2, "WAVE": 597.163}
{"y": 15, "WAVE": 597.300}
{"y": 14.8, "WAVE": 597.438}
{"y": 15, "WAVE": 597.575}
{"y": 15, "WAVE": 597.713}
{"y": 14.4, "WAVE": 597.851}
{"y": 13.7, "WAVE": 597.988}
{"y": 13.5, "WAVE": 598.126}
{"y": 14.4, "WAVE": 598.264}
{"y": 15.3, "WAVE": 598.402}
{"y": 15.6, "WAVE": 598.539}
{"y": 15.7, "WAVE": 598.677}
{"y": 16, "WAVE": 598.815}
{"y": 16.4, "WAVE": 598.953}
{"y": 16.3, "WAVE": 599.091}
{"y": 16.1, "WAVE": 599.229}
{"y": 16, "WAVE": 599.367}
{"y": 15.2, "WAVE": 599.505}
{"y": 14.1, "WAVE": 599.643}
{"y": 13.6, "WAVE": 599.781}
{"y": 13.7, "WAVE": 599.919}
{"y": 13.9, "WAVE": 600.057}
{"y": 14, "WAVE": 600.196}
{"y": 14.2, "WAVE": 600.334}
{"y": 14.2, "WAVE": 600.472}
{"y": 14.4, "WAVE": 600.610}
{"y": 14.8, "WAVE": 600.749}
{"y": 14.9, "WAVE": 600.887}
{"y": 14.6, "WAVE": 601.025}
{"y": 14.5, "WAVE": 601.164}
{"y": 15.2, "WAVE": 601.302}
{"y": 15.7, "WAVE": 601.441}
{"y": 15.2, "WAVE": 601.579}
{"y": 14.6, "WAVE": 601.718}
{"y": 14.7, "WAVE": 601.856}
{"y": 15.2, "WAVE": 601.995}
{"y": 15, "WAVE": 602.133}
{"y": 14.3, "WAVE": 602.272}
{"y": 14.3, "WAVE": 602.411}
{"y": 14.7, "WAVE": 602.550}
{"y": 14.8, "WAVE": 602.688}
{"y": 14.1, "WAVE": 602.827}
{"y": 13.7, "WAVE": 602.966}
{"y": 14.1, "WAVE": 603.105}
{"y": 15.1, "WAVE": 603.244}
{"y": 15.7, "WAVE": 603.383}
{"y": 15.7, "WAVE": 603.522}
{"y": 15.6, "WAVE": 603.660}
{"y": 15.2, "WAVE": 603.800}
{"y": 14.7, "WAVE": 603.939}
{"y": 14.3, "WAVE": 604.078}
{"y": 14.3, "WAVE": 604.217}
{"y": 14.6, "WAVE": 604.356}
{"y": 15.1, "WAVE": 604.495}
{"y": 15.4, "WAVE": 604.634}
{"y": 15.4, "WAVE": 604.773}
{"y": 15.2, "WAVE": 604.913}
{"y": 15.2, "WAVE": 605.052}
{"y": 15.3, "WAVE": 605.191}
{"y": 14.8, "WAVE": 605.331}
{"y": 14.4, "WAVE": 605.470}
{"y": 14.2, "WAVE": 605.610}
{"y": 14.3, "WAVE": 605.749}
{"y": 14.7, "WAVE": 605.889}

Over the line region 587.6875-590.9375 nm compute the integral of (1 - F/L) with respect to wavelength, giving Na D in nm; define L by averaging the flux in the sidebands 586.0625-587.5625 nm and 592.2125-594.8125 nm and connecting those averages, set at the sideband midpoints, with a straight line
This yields 0.37 nm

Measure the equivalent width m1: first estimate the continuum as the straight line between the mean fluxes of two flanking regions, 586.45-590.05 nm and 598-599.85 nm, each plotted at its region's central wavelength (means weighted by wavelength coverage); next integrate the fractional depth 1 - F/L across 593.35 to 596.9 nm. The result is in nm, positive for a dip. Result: 0.05 nm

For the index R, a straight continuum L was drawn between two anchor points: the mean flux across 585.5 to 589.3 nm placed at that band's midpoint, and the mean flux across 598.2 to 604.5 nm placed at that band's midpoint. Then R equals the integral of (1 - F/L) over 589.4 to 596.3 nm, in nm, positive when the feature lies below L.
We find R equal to 0.15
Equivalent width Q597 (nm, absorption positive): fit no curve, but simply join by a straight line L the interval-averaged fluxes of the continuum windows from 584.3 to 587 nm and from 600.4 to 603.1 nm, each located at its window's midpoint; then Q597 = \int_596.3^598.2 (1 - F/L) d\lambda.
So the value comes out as 0.02 nm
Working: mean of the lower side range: 15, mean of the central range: 14.6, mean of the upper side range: 14.7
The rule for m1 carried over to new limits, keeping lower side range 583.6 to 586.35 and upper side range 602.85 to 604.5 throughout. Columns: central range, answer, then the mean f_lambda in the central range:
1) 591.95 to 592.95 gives 0.070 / 13.9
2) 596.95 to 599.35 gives -0.051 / 15.2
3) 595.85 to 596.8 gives 0.065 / 13.9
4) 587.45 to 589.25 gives 0.196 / 13.3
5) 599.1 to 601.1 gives 0.033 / 14.6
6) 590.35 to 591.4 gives 0.023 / 14.6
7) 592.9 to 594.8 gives 0.016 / 14.8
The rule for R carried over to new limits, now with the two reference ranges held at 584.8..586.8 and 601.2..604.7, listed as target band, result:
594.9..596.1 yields 0.07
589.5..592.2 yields 0.22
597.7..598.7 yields 0.02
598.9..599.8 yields -0.04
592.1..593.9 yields 0.05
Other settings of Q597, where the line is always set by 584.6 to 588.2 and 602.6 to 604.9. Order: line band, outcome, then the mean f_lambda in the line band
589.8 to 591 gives 0.086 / 13.8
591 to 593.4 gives 0.103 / 14.2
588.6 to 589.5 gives 0.187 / 11.7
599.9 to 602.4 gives 0.039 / 14.6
